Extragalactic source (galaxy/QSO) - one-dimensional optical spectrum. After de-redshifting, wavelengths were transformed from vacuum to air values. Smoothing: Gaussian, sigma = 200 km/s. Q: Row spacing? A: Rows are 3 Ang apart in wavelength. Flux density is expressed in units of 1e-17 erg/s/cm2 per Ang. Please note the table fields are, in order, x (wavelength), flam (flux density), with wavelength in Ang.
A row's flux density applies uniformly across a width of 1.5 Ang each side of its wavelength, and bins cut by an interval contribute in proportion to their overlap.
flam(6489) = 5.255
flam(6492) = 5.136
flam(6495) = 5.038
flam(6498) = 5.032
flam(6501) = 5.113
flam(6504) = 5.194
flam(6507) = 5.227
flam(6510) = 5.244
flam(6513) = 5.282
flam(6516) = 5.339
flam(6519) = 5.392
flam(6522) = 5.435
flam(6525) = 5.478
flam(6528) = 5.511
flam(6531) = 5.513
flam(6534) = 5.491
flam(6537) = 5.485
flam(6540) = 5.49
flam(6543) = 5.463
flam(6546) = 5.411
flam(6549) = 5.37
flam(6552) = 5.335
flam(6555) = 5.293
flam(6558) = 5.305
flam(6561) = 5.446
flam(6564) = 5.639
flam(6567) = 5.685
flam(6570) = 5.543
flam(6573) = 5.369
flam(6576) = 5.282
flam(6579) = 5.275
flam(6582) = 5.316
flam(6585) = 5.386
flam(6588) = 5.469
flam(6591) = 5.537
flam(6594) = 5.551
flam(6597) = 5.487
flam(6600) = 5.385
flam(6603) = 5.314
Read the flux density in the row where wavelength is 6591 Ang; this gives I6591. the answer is 5.537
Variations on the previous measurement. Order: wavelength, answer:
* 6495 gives 5.038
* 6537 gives 5.485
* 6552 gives 5.335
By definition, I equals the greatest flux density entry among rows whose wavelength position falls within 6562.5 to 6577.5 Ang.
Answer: 5.685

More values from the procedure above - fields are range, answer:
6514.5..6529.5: 5.511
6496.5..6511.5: 5.244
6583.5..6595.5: 5.551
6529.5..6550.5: 5.513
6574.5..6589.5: 5.469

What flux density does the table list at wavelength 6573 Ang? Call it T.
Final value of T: 5.369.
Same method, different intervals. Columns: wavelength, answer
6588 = 5.469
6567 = 5.685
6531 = 5.513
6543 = 5.463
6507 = 5.227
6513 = 5.282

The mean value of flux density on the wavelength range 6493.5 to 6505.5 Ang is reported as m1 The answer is 5.09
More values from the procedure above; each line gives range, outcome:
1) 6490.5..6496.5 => 5.09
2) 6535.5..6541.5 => 5.49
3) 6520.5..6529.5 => 5.47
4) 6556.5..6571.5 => 5.52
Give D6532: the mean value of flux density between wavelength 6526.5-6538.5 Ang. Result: 5.5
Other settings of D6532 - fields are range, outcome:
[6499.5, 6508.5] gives 5.18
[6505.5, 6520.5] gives 5.3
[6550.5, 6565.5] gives 5.4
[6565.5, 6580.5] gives 5.43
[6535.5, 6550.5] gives 5.44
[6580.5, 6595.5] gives 5.45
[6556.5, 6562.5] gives 5.38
